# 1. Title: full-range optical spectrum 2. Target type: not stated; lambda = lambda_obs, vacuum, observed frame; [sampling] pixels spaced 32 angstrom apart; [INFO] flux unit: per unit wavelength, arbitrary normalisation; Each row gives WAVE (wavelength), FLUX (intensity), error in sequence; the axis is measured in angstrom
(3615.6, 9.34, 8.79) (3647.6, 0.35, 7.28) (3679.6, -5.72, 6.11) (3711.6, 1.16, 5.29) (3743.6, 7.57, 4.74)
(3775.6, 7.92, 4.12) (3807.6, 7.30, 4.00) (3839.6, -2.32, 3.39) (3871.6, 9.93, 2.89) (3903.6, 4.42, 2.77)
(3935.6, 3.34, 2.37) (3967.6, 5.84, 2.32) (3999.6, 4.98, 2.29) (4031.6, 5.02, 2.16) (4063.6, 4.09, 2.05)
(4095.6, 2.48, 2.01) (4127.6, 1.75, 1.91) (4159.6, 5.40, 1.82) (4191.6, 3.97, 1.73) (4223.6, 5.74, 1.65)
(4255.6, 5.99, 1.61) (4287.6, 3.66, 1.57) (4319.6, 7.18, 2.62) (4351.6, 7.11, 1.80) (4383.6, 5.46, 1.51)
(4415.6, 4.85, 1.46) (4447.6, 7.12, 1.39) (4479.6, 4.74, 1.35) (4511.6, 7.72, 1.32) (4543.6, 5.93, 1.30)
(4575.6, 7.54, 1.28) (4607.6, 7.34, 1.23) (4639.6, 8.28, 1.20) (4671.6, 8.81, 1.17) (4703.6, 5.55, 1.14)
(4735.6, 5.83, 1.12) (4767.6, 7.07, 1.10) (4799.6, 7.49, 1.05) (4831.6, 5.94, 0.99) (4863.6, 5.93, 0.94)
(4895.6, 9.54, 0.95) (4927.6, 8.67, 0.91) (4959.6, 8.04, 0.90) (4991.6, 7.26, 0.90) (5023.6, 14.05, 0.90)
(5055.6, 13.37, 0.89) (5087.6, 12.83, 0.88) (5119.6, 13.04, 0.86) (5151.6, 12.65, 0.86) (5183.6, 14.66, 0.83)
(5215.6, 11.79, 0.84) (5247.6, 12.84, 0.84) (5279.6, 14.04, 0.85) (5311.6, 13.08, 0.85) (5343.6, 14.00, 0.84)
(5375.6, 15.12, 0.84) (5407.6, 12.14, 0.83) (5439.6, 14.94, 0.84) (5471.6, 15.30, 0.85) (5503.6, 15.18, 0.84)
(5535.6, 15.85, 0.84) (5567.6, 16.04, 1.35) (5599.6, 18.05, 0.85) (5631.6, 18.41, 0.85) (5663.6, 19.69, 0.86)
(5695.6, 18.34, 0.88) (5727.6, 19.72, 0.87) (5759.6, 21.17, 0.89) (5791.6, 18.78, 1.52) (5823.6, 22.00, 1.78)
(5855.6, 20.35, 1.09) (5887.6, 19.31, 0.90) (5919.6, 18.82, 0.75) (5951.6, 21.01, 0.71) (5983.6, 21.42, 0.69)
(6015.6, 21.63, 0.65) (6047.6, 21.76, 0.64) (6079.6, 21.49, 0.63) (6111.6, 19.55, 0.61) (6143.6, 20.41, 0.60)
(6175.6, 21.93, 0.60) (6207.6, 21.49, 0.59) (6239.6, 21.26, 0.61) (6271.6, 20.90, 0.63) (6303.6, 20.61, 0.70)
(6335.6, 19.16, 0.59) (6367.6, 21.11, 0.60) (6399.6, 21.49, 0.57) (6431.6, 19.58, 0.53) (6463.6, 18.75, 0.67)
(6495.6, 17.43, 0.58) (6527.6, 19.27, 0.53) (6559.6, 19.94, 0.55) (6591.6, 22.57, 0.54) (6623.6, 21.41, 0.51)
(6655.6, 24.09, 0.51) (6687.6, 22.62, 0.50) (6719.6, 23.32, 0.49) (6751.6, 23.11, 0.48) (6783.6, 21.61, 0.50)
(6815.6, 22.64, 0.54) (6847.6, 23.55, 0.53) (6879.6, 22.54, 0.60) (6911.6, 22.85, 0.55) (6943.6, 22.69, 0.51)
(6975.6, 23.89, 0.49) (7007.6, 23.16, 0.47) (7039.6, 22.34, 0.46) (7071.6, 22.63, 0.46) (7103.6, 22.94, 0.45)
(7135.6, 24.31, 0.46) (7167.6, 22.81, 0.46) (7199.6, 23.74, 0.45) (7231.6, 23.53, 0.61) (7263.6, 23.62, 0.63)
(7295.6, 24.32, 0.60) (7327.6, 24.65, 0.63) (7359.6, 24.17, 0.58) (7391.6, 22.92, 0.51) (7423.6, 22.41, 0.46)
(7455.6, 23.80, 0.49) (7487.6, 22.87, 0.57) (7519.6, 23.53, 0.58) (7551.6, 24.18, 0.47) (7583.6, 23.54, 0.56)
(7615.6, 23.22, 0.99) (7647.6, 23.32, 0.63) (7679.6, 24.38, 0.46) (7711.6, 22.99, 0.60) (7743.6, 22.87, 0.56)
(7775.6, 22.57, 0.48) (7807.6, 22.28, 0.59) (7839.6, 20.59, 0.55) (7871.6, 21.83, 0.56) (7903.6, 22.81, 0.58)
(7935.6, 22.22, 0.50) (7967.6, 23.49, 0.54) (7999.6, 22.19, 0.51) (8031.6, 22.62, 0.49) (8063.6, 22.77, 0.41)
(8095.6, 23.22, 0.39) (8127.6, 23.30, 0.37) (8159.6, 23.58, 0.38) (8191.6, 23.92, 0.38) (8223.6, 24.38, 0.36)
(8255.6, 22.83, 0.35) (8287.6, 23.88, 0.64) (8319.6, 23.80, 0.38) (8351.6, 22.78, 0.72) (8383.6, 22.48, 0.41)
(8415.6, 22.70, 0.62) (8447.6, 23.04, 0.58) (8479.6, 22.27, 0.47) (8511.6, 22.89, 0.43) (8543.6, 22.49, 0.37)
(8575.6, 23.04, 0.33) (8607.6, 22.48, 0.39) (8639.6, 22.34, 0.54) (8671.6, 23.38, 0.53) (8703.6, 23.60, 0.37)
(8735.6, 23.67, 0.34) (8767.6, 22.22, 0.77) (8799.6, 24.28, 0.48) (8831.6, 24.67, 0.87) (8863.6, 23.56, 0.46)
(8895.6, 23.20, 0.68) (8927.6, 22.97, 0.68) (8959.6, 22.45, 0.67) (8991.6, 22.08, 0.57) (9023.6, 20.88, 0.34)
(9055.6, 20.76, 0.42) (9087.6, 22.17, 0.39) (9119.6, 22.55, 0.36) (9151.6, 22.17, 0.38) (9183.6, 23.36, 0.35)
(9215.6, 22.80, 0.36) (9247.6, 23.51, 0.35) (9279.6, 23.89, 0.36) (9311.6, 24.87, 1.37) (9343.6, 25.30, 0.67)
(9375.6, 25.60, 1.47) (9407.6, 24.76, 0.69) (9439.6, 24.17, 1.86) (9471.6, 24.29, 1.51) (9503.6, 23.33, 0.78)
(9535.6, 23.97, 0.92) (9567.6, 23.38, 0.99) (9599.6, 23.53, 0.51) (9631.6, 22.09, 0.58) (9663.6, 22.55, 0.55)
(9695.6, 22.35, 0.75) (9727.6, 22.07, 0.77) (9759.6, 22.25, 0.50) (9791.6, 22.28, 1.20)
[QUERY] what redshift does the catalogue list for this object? 0.257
